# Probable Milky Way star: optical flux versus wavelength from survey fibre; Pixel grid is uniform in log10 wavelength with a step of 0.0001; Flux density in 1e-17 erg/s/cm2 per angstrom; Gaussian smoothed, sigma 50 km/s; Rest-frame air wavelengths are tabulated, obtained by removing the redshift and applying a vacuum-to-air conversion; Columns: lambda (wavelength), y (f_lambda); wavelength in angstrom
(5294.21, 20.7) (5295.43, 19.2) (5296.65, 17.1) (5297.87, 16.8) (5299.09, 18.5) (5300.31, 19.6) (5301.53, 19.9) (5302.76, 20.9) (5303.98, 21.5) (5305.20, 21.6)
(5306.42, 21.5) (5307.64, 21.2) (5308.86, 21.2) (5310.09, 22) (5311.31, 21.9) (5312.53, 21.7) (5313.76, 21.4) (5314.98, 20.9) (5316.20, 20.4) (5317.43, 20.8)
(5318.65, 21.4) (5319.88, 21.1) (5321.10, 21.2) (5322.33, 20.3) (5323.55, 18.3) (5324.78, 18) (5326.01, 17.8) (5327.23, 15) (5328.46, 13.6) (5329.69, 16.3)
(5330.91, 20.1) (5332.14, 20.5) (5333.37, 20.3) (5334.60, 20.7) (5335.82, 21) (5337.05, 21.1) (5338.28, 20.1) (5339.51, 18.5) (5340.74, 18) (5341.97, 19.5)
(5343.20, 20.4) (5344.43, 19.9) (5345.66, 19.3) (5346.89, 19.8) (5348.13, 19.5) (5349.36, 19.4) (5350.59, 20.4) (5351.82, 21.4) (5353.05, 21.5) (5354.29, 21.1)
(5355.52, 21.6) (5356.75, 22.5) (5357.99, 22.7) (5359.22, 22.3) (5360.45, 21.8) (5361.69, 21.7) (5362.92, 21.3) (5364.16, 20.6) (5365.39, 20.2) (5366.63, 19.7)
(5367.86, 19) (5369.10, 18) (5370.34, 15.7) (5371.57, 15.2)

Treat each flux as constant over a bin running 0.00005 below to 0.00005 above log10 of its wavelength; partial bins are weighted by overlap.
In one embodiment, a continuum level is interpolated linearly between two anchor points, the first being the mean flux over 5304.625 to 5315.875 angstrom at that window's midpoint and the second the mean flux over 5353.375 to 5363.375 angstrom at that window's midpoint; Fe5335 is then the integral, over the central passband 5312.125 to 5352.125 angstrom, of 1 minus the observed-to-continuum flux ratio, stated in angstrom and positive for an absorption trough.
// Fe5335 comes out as 3.8 angstrom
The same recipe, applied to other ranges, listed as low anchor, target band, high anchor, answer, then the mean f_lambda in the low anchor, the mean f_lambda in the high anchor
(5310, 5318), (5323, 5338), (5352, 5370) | 1.8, 21.3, 20.9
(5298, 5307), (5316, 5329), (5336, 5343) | 0.7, 20.3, 19.6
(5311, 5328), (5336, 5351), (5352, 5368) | 0.8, 19.9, 21.3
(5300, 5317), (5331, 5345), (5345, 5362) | 0.7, 21.1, 21.1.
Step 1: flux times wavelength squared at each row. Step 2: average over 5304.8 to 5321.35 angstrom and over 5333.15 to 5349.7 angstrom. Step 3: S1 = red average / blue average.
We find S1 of 0.94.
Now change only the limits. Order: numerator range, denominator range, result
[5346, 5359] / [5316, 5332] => 1.13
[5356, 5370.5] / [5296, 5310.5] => 1.05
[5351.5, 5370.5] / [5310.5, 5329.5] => 1.08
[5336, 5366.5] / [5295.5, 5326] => 1.03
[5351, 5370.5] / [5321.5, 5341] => 1.12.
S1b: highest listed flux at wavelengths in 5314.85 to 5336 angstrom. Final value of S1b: 21.4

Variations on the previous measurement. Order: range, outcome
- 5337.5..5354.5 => 21.5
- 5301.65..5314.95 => 22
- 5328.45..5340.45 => 21.1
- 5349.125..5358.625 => 22.7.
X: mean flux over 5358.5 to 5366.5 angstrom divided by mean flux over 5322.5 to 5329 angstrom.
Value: 1.26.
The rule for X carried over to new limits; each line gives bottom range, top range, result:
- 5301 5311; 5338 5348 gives 0.91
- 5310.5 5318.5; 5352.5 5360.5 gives 1.03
